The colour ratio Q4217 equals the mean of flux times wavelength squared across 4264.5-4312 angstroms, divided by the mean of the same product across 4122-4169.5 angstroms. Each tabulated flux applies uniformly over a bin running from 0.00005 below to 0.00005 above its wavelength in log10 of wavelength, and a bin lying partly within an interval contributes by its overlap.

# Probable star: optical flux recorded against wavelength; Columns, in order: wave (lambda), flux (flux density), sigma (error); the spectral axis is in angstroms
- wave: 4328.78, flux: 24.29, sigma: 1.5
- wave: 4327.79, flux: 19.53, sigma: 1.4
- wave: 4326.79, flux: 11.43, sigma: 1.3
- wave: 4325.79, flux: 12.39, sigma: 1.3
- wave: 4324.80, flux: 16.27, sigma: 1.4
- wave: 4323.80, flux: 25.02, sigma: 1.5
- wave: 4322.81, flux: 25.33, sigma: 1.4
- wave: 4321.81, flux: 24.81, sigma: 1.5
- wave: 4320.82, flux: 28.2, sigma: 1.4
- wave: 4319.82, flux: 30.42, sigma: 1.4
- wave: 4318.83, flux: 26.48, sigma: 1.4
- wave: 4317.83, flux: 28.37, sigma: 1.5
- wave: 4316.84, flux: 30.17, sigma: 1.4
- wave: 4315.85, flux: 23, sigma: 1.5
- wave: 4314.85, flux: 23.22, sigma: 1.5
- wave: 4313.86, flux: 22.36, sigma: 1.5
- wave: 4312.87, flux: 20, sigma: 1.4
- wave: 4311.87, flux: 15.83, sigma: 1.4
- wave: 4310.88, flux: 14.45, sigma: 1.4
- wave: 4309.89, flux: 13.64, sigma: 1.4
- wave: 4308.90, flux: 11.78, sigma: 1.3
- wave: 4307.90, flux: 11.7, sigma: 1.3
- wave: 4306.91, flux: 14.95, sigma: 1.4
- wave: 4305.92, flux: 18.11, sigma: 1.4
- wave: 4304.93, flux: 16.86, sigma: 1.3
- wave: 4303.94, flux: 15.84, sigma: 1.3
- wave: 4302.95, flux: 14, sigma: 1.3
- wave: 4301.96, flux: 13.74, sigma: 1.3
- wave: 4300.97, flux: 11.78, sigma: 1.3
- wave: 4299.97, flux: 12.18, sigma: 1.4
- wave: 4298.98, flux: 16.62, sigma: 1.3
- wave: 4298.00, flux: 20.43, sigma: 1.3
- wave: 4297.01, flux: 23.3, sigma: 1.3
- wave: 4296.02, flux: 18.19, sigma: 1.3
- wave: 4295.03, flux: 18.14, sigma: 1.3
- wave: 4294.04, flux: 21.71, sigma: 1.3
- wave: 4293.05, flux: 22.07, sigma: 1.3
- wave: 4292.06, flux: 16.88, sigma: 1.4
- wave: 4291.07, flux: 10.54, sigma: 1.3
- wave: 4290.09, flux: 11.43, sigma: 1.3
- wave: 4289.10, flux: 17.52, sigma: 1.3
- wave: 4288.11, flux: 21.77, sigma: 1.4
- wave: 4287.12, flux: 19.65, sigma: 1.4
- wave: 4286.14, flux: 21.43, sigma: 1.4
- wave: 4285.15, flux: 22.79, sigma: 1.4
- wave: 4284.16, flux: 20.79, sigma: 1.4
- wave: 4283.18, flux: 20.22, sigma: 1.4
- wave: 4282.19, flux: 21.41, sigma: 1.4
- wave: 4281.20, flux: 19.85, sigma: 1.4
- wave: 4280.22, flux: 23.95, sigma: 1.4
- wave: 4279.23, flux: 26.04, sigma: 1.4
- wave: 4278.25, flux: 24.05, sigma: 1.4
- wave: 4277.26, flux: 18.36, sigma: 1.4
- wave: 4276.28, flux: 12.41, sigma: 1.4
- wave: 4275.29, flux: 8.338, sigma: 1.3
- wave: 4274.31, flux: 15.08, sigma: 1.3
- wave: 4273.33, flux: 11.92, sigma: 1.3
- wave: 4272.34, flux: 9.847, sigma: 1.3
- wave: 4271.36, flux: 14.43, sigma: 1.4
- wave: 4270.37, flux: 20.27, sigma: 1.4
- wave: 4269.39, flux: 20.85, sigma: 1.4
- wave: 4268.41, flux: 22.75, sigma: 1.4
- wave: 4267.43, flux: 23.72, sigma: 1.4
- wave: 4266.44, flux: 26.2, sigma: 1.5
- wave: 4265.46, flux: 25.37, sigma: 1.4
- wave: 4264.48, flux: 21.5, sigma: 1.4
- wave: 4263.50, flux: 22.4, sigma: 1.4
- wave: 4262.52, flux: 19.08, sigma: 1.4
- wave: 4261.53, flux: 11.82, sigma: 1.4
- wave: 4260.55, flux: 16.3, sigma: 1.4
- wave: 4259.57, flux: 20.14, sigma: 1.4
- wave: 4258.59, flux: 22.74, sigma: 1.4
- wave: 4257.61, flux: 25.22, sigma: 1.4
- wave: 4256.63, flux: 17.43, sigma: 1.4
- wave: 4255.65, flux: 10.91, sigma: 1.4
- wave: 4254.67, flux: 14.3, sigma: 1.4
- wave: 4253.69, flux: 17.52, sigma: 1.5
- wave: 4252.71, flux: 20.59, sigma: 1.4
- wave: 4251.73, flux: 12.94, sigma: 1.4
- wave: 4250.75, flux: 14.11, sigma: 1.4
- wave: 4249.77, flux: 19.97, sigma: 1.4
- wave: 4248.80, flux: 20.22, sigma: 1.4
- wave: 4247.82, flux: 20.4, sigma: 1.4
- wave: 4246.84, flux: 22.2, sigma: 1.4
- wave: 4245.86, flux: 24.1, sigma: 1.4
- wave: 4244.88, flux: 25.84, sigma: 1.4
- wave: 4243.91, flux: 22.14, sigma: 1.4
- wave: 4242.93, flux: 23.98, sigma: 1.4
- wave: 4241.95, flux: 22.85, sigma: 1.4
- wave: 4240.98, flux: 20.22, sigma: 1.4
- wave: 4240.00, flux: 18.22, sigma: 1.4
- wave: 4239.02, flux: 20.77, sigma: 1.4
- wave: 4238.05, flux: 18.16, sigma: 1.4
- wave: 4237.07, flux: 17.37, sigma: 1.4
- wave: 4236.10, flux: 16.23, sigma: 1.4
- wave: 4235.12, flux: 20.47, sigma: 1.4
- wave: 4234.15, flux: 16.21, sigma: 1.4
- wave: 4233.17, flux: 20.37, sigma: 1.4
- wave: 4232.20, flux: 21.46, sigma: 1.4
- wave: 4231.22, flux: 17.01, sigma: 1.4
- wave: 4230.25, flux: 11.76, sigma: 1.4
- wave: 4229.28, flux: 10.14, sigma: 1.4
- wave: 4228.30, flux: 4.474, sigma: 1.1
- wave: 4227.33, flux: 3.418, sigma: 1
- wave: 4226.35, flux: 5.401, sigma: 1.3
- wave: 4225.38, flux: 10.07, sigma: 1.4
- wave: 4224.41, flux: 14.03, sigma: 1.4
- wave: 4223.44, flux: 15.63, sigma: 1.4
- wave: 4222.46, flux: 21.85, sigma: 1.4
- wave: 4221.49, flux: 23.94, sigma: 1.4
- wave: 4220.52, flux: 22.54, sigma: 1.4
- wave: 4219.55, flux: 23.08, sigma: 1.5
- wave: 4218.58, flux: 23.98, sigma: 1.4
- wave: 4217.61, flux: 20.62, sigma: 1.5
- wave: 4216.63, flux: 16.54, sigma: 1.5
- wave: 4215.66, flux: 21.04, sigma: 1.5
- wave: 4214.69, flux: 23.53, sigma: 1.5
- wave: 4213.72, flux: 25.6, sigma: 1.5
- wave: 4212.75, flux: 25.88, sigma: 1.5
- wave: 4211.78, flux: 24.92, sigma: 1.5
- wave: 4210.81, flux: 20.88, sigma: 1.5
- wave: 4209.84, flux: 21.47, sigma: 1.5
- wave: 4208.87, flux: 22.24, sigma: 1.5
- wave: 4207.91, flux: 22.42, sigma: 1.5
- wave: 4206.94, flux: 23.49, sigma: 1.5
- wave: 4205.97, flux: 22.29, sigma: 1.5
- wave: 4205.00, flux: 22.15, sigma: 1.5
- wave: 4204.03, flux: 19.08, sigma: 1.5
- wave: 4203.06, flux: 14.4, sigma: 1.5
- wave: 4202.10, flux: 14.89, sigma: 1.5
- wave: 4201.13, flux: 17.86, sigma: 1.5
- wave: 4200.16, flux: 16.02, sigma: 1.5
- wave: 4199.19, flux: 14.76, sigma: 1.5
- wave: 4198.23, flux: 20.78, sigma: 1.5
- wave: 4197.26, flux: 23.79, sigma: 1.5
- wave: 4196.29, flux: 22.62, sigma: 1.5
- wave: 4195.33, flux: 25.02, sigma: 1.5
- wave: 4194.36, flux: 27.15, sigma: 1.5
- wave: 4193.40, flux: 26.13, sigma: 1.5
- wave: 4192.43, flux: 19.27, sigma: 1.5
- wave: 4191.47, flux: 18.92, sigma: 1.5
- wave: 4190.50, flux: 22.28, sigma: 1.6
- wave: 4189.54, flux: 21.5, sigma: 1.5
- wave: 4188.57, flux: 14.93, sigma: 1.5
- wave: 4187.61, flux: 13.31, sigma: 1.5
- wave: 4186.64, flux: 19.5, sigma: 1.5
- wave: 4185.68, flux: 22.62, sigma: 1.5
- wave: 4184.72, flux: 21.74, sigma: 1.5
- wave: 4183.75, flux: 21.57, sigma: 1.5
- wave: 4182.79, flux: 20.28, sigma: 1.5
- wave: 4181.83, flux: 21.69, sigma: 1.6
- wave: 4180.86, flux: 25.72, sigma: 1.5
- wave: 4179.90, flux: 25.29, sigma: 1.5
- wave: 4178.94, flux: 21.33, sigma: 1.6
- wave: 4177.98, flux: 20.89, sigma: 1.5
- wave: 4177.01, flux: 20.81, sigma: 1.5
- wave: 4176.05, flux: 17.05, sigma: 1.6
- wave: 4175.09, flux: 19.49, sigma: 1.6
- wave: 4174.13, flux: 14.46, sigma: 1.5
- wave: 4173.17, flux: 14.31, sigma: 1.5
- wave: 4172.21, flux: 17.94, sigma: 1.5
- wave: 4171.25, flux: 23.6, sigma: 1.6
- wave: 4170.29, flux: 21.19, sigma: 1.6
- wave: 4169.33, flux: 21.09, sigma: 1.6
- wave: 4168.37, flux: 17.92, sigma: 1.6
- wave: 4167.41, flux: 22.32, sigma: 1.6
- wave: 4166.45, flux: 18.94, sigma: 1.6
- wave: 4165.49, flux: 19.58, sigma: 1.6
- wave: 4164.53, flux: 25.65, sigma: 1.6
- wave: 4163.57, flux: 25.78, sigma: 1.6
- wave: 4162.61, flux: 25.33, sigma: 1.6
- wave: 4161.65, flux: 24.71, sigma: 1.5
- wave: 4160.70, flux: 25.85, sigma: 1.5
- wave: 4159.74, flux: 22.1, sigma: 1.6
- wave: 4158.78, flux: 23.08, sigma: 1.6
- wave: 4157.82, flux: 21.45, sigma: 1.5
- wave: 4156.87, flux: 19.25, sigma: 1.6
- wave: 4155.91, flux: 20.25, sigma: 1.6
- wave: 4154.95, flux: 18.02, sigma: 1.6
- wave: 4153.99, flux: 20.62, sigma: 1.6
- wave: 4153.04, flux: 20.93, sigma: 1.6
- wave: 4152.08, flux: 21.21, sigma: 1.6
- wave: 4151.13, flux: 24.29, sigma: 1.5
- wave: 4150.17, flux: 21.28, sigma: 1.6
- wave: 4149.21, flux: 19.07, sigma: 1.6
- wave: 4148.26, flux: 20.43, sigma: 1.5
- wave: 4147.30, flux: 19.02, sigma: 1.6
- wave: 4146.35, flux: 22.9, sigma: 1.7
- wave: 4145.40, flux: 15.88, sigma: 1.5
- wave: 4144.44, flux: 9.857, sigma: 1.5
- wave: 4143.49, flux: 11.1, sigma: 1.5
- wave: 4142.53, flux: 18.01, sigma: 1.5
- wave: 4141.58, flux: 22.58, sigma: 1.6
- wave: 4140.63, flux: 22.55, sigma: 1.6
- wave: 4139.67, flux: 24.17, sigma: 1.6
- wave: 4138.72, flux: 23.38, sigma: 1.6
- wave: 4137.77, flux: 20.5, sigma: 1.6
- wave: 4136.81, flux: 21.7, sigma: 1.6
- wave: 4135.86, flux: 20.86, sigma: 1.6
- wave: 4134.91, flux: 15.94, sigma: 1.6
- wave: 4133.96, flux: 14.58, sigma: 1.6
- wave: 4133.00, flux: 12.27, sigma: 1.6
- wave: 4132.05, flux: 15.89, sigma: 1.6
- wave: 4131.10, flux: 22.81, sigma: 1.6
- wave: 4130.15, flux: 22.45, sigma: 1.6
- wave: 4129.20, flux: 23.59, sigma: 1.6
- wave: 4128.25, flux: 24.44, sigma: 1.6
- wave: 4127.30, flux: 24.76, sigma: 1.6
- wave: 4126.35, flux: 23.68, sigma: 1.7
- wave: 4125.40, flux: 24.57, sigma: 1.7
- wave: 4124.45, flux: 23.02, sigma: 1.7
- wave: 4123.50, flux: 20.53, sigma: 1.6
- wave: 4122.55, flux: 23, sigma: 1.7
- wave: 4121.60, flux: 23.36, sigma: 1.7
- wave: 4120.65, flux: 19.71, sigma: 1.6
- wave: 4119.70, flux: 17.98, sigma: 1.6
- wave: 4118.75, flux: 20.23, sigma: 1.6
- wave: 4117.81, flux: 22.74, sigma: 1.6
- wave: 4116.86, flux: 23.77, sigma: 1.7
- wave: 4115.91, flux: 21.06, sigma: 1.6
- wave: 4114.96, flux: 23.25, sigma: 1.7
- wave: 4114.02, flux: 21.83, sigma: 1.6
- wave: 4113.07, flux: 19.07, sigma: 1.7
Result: 0.9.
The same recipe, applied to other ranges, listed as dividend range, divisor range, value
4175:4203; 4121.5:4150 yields 1.04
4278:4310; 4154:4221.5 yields 0.89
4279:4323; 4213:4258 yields 1.10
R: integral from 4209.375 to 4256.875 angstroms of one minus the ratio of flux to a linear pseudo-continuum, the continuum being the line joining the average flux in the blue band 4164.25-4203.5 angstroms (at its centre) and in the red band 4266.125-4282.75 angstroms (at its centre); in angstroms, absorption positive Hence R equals 2.2 angstroms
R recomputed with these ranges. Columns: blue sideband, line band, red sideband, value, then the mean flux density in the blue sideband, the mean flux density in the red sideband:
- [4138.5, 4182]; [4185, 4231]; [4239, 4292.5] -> 2.1 angstroms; 20.7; 19.2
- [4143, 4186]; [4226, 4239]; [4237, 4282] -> 3.5 angstroms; 20.6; 19.3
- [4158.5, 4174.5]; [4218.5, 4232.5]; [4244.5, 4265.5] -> 3.5 angstroms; 21.4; 19.2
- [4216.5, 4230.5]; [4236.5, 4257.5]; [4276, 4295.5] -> -3.2 angstroms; 15.2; 19.6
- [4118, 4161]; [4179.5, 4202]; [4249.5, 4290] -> -1.1 angstroms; 20.5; 18.8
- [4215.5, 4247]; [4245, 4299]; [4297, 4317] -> -4.9 angstroms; 18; 17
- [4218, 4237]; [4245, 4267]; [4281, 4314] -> -3.9 angstroms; 16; 17.3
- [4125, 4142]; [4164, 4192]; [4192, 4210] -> 1.0 angstroms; 21.1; 20.8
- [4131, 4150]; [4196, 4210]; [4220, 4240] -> -2.8 angstroms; 18.6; 15.6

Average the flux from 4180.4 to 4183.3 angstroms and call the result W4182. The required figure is 22.5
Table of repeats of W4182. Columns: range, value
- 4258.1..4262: 17.8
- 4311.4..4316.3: 20.9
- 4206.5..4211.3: 22.1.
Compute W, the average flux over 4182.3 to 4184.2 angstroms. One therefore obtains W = 21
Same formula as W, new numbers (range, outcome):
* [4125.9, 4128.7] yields 24.3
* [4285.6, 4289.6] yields 20.1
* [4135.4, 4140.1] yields 22.1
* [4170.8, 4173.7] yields 18.5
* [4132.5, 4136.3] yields 15.9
